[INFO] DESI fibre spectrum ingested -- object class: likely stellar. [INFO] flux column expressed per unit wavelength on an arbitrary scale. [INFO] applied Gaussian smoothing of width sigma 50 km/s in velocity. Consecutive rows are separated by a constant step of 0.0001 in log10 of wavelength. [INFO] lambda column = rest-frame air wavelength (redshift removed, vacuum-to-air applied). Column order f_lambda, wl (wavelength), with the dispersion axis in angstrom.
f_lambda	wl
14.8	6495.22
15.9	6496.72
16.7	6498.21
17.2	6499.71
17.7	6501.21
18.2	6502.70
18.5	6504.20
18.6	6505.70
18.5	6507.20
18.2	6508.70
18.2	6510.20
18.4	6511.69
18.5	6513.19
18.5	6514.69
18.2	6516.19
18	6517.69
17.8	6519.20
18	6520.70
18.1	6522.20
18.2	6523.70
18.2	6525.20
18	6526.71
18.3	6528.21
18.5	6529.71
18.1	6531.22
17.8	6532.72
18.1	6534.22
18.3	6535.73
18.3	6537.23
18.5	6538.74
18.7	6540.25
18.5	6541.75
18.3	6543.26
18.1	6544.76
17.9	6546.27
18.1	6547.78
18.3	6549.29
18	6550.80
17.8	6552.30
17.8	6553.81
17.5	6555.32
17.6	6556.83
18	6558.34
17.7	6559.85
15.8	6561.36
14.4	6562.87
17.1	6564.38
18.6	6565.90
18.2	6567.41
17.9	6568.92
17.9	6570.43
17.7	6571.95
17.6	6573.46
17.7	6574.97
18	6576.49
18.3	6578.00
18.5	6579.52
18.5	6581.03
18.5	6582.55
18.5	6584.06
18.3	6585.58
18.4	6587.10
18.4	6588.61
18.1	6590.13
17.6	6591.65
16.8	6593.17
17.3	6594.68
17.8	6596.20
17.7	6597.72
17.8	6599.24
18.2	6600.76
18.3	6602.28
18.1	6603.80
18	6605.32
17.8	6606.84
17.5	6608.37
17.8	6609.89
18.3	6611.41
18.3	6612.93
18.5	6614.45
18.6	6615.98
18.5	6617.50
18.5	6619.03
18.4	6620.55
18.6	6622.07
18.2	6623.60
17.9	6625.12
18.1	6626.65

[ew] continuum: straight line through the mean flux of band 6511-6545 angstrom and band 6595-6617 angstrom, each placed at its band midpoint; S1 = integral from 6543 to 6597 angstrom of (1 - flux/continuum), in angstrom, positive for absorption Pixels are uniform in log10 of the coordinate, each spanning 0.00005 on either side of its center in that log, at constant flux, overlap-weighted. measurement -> 1.0 angstrom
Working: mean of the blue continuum 18.2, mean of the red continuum 18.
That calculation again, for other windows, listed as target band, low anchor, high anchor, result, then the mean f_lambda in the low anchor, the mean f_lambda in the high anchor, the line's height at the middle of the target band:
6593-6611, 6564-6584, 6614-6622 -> 0.5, 18.1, 18.5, 18.3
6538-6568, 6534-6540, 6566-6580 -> 0.7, 18.3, 18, 18.2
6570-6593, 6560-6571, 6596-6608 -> -0.8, 17.2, 17.9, 17.5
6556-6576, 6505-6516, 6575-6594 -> 0.9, 18.4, 18.1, 18.2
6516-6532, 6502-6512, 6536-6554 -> 0.2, 18.4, 18.2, 18.3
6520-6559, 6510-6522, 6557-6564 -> -1.7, 18.2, 16.6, 17.4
